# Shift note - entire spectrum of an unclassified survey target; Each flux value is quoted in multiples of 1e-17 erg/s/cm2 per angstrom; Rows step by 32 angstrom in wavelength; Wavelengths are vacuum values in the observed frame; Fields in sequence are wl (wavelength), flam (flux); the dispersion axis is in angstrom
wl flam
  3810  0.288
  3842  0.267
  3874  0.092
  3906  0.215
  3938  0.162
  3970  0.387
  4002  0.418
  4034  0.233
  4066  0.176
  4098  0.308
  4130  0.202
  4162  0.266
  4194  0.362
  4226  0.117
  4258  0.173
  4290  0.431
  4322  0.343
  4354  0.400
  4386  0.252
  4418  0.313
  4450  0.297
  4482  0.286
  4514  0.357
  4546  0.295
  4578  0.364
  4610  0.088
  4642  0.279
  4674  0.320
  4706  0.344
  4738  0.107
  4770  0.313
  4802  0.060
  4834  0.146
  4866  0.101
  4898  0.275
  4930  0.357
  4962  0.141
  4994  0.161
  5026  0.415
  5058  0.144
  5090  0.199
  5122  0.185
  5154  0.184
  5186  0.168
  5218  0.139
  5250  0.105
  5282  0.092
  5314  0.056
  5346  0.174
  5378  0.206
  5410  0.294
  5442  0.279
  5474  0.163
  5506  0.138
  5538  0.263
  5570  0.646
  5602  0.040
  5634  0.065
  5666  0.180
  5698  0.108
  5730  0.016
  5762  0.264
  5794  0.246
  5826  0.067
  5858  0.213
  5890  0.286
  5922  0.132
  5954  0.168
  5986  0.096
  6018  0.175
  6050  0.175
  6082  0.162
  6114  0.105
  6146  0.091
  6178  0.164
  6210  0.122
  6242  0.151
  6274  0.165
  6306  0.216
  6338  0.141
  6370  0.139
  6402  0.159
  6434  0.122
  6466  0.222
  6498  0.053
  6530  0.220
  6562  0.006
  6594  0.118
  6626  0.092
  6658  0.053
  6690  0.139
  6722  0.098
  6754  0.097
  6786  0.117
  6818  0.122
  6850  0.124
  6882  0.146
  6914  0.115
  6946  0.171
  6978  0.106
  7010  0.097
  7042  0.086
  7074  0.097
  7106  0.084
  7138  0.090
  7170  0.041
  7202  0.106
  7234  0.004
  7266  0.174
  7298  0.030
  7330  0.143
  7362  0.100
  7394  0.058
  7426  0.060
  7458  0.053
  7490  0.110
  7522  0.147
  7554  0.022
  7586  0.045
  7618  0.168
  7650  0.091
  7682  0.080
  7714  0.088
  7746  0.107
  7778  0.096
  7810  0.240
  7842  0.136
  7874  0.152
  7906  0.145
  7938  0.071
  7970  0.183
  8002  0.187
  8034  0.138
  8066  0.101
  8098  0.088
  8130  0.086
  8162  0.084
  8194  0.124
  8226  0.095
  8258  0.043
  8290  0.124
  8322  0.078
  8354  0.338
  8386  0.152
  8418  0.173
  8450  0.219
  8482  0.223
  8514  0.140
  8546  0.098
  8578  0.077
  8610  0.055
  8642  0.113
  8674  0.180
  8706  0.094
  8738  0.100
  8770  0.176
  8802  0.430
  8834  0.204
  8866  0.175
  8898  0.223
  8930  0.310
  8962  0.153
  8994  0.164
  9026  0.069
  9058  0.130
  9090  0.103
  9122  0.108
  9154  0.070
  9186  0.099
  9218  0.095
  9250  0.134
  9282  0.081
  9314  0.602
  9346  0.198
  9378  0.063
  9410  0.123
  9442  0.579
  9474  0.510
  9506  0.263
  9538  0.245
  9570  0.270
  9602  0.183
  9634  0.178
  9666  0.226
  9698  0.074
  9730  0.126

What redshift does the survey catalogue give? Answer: 1.358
